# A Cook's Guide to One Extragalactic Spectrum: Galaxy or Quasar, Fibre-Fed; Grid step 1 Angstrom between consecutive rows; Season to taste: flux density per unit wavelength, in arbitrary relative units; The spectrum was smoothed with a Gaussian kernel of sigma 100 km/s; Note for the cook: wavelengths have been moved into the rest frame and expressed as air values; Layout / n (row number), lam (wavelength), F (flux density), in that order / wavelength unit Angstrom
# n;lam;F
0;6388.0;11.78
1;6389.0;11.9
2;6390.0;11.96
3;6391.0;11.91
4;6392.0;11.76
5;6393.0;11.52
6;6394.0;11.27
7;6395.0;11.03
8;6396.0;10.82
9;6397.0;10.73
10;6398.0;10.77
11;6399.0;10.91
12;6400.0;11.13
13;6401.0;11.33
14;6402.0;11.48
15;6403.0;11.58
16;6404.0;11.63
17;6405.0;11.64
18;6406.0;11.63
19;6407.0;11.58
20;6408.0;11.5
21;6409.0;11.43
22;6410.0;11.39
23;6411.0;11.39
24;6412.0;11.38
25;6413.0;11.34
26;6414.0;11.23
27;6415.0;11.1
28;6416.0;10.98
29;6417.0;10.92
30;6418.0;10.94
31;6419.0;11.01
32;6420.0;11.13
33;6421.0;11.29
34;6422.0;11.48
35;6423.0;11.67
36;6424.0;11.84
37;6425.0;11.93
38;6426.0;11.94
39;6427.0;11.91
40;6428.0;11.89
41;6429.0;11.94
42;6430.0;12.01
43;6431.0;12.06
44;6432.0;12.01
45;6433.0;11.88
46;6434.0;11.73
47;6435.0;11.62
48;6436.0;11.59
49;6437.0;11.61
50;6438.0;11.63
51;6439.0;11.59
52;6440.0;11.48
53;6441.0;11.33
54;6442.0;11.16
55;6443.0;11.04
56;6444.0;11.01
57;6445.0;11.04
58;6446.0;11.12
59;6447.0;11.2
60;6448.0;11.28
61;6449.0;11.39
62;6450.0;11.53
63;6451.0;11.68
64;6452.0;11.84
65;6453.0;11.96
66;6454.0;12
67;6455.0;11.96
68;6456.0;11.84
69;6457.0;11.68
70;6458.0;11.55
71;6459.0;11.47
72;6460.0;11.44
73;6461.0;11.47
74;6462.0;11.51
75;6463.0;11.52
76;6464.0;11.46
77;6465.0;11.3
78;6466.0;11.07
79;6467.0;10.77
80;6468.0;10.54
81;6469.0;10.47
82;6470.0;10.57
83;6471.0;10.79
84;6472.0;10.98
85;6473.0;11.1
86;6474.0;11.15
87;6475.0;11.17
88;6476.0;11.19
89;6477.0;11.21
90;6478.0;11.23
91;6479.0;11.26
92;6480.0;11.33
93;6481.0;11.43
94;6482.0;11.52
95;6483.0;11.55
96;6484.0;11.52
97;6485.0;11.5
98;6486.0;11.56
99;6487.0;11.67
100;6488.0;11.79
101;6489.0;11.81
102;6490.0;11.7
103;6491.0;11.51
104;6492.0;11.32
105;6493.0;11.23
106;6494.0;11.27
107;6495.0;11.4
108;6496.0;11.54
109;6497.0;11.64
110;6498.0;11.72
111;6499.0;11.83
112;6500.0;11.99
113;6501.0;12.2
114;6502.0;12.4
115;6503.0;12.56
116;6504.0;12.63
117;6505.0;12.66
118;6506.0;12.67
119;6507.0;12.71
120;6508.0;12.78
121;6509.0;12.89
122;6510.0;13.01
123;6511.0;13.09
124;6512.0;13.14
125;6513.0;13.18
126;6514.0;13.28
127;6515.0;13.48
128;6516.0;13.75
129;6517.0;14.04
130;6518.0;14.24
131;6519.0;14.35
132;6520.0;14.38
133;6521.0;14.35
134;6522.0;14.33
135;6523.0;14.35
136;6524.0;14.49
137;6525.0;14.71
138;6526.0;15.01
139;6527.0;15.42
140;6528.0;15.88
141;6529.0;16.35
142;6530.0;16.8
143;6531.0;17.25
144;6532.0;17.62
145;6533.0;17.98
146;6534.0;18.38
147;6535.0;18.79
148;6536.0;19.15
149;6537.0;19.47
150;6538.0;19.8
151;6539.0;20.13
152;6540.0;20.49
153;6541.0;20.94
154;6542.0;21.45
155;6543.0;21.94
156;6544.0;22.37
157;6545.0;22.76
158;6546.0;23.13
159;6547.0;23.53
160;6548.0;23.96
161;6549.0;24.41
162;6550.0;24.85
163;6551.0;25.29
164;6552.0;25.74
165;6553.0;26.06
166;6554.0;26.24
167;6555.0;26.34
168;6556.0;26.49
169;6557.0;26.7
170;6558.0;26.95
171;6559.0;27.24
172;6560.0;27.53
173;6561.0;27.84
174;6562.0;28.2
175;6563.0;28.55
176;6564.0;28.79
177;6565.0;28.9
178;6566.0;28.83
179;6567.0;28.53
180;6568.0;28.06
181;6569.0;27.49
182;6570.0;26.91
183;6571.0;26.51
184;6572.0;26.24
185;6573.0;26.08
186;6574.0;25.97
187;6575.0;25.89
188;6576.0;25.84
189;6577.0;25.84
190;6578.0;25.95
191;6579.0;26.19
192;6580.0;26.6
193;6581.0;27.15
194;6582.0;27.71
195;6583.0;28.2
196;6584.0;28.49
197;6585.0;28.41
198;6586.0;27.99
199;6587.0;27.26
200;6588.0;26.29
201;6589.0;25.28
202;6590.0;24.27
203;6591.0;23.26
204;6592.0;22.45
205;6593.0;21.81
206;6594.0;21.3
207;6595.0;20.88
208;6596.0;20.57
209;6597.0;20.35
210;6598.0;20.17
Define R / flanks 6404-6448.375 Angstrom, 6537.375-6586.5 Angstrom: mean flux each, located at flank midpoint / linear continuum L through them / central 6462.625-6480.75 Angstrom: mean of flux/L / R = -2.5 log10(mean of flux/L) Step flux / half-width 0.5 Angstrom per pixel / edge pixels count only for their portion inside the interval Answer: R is 0.42 mag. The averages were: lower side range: 11.5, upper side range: 25.8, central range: 11.1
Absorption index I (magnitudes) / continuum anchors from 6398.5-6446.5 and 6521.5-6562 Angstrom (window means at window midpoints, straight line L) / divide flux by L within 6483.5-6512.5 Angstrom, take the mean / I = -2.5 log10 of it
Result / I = 0.42 mag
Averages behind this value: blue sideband 11.5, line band 12.1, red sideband 21.3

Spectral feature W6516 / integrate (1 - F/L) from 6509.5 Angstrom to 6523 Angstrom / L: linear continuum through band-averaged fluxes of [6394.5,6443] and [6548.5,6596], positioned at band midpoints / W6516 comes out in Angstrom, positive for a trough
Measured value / 4.6 Angstrom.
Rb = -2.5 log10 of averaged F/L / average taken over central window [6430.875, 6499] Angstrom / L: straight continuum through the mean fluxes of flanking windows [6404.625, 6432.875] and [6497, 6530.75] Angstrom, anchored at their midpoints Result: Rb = 0.10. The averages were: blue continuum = 11.5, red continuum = 13.7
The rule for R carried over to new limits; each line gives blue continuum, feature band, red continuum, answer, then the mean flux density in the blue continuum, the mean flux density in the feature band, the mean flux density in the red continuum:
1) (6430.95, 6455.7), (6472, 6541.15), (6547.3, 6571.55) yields 0.415 mag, 11.5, 13.7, 26.9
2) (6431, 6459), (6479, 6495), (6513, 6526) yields 0.134 mag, 11.6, 11.5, 14.1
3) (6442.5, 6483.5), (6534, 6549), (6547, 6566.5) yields 0.141 mag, 11.3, 21.3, 26.7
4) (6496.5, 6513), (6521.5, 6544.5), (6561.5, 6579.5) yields 0.055 mag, 12.5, 18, 27.2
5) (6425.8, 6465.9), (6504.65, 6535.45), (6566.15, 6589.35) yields 0.351 mag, 11.6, 14.7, 26.9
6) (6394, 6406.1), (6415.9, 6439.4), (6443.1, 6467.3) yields -0.027 mag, 11.2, 11.6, 11.5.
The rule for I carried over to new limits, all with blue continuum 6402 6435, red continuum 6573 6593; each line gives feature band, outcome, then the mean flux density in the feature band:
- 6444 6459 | 0.244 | 11.6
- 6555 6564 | -0.143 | 27.5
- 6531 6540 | 0.161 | 18.9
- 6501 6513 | 0.454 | 12.8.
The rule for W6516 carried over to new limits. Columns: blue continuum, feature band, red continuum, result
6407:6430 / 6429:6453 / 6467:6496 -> -0.3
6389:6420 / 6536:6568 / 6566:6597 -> -2.1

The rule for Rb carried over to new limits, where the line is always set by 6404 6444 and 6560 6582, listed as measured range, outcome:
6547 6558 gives -0.02 mag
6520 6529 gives 0.44 mag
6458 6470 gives 0.37 mag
